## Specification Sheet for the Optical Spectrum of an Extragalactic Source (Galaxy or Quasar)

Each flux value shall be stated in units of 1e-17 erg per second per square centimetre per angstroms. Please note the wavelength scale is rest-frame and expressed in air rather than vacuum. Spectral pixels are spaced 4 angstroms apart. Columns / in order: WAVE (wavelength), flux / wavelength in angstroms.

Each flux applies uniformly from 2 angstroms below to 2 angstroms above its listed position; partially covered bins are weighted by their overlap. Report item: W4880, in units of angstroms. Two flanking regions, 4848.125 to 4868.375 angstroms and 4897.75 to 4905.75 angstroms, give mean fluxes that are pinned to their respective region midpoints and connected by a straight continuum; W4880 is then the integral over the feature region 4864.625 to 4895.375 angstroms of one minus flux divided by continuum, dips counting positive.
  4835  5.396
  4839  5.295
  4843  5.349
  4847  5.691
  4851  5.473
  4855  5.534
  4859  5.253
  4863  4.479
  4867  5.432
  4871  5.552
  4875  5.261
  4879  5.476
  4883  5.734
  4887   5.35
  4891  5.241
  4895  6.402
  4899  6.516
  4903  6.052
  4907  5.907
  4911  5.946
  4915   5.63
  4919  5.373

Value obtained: 1.27 angstroms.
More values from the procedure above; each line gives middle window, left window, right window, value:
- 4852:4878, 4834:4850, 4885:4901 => 1.7 angstroms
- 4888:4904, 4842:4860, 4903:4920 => -0.9 angstroms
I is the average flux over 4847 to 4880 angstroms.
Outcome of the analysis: 5.33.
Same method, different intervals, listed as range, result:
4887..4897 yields 5.73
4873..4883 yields 5.44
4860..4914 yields 5.63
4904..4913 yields 5.94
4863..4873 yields 5.29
